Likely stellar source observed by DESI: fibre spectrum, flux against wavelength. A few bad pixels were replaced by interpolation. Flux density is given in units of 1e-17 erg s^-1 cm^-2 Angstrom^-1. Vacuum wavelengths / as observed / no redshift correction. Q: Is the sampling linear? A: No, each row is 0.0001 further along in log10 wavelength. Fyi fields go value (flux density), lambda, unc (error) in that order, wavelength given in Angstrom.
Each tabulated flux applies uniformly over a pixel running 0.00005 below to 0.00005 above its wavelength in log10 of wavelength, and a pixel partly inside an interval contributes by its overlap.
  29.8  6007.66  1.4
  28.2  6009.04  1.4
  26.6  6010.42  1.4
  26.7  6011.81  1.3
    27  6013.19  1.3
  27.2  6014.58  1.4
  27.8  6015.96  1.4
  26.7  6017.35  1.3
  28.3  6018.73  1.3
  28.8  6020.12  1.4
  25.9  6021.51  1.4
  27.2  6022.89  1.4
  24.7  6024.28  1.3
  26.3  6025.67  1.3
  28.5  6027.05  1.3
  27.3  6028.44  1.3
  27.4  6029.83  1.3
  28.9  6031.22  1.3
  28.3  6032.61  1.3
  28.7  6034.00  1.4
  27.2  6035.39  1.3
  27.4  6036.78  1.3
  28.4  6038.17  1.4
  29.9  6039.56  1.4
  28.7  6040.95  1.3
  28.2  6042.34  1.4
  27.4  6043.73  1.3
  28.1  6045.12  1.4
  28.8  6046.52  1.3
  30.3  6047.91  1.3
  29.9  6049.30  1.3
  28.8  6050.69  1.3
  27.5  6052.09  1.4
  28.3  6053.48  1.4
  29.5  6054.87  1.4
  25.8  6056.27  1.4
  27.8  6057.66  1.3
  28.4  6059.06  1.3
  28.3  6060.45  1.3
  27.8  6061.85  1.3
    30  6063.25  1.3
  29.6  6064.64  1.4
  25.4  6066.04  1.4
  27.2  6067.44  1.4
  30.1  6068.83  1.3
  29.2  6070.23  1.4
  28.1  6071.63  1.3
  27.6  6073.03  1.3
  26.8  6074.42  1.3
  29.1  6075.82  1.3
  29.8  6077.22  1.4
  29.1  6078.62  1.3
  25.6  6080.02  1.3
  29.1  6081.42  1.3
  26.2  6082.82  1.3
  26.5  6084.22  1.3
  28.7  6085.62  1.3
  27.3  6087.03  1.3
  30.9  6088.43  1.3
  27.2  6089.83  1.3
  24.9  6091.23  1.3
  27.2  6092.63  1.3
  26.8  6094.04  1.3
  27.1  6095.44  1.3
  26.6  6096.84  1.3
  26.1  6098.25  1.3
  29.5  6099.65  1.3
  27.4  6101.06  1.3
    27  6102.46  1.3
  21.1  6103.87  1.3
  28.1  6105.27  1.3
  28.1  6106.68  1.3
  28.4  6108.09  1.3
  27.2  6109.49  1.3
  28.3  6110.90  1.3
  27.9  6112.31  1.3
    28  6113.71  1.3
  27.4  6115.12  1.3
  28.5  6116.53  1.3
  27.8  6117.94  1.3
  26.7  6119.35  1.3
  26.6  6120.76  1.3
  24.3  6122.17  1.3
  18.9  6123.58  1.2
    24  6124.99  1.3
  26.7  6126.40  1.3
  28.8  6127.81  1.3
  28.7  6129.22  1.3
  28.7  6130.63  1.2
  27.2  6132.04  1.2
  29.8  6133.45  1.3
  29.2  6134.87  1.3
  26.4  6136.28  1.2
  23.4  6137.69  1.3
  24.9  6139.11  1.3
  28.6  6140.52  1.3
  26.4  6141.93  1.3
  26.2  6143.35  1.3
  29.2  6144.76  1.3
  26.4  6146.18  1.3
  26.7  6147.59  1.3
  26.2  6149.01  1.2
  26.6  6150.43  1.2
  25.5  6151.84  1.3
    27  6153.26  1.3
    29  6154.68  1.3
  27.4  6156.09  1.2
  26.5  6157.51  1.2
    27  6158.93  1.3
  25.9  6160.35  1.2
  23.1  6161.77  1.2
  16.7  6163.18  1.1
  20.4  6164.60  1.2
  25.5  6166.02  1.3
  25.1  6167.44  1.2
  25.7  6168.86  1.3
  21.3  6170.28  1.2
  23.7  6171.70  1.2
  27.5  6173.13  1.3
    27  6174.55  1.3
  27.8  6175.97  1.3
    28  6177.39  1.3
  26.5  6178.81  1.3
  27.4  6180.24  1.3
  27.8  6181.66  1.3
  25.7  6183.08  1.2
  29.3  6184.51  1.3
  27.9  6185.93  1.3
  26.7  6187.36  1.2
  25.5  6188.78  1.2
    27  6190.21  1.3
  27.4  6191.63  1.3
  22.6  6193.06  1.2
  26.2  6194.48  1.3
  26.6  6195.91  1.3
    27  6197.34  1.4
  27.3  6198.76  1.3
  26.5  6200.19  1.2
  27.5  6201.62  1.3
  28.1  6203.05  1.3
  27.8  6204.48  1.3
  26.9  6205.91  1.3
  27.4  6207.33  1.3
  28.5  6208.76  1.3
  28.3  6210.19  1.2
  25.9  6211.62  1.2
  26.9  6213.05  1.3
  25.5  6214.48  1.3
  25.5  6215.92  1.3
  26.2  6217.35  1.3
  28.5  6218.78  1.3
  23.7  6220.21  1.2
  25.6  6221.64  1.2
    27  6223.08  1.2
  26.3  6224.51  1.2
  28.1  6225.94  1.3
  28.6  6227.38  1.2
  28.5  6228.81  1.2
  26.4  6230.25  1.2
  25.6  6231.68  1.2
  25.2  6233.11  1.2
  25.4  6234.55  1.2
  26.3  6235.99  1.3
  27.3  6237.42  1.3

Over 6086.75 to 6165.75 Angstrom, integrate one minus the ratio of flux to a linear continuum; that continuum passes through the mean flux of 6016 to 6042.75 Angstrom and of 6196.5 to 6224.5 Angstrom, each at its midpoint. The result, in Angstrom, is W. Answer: 2.0 Angstrom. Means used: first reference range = 27.7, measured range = 26.6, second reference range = 26.8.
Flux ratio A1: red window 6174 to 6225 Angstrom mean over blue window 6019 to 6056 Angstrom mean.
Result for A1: 0.96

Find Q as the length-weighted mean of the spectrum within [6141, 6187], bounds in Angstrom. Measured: 26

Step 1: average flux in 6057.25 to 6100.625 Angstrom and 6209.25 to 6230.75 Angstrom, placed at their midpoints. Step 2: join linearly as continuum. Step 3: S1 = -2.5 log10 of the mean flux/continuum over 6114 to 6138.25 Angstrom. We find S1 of 0.03 mag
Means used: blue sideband 27.9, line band 26.7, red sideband 26.7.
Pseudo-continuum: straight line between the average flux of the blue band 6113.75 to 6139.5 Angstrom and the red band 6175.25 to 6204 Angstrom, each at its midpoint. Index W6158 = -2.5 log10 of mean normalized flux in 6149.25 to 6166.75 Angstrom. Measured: 0.07 mag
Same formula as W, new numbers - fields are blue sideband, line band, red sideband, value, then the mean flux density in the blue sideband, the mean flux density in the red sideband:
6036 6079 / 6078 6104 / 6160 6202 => 0.5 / 28.4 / 25.7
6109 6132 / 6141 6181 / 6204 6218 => 1.5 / 26.8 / 26.9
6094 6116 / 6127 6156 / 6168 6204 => -0.4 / 27.2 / 26.6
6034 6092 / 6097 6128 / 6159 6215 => 0.8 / 28.2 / 26.1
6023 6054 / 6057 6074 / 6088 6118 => -0.3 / 28.1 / 27.3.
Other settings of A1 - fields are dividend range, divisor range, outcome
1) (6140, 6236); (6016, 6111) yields 0.95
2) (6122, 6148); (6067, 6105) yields 0.97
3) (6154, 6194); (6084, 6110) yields 0.95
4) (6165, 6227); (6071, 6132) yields 0.98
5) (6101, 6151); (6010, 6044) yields 0.97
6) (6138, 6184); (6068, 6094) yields 0.93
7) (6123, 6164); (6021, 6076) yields 0.94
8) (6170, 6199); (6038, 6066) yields 0.93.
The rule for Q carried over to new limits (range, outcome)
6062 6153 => 27.2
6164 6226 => 26.4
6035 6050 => 28.6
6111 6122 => 27.4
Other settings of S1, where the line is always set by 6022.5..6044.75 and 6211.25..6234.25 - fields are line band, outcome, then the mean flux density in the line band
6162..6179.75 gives 0.09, 24.6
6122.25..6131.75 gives 0.05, 25.9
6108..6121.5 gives -0.02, 27.6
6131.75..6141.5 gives 0.00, 27.1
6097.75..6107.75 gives 0.02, 26.8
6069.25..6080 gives -0.03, 28.4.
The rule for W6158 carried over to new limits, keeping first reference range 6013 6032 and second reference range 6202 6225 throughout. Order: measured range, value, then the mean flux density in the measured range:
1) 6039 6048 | -0.055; 28.7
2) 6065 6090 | -0.035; 28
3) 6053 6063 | -0.034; 28.1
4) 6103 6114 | -0.002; 27.1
